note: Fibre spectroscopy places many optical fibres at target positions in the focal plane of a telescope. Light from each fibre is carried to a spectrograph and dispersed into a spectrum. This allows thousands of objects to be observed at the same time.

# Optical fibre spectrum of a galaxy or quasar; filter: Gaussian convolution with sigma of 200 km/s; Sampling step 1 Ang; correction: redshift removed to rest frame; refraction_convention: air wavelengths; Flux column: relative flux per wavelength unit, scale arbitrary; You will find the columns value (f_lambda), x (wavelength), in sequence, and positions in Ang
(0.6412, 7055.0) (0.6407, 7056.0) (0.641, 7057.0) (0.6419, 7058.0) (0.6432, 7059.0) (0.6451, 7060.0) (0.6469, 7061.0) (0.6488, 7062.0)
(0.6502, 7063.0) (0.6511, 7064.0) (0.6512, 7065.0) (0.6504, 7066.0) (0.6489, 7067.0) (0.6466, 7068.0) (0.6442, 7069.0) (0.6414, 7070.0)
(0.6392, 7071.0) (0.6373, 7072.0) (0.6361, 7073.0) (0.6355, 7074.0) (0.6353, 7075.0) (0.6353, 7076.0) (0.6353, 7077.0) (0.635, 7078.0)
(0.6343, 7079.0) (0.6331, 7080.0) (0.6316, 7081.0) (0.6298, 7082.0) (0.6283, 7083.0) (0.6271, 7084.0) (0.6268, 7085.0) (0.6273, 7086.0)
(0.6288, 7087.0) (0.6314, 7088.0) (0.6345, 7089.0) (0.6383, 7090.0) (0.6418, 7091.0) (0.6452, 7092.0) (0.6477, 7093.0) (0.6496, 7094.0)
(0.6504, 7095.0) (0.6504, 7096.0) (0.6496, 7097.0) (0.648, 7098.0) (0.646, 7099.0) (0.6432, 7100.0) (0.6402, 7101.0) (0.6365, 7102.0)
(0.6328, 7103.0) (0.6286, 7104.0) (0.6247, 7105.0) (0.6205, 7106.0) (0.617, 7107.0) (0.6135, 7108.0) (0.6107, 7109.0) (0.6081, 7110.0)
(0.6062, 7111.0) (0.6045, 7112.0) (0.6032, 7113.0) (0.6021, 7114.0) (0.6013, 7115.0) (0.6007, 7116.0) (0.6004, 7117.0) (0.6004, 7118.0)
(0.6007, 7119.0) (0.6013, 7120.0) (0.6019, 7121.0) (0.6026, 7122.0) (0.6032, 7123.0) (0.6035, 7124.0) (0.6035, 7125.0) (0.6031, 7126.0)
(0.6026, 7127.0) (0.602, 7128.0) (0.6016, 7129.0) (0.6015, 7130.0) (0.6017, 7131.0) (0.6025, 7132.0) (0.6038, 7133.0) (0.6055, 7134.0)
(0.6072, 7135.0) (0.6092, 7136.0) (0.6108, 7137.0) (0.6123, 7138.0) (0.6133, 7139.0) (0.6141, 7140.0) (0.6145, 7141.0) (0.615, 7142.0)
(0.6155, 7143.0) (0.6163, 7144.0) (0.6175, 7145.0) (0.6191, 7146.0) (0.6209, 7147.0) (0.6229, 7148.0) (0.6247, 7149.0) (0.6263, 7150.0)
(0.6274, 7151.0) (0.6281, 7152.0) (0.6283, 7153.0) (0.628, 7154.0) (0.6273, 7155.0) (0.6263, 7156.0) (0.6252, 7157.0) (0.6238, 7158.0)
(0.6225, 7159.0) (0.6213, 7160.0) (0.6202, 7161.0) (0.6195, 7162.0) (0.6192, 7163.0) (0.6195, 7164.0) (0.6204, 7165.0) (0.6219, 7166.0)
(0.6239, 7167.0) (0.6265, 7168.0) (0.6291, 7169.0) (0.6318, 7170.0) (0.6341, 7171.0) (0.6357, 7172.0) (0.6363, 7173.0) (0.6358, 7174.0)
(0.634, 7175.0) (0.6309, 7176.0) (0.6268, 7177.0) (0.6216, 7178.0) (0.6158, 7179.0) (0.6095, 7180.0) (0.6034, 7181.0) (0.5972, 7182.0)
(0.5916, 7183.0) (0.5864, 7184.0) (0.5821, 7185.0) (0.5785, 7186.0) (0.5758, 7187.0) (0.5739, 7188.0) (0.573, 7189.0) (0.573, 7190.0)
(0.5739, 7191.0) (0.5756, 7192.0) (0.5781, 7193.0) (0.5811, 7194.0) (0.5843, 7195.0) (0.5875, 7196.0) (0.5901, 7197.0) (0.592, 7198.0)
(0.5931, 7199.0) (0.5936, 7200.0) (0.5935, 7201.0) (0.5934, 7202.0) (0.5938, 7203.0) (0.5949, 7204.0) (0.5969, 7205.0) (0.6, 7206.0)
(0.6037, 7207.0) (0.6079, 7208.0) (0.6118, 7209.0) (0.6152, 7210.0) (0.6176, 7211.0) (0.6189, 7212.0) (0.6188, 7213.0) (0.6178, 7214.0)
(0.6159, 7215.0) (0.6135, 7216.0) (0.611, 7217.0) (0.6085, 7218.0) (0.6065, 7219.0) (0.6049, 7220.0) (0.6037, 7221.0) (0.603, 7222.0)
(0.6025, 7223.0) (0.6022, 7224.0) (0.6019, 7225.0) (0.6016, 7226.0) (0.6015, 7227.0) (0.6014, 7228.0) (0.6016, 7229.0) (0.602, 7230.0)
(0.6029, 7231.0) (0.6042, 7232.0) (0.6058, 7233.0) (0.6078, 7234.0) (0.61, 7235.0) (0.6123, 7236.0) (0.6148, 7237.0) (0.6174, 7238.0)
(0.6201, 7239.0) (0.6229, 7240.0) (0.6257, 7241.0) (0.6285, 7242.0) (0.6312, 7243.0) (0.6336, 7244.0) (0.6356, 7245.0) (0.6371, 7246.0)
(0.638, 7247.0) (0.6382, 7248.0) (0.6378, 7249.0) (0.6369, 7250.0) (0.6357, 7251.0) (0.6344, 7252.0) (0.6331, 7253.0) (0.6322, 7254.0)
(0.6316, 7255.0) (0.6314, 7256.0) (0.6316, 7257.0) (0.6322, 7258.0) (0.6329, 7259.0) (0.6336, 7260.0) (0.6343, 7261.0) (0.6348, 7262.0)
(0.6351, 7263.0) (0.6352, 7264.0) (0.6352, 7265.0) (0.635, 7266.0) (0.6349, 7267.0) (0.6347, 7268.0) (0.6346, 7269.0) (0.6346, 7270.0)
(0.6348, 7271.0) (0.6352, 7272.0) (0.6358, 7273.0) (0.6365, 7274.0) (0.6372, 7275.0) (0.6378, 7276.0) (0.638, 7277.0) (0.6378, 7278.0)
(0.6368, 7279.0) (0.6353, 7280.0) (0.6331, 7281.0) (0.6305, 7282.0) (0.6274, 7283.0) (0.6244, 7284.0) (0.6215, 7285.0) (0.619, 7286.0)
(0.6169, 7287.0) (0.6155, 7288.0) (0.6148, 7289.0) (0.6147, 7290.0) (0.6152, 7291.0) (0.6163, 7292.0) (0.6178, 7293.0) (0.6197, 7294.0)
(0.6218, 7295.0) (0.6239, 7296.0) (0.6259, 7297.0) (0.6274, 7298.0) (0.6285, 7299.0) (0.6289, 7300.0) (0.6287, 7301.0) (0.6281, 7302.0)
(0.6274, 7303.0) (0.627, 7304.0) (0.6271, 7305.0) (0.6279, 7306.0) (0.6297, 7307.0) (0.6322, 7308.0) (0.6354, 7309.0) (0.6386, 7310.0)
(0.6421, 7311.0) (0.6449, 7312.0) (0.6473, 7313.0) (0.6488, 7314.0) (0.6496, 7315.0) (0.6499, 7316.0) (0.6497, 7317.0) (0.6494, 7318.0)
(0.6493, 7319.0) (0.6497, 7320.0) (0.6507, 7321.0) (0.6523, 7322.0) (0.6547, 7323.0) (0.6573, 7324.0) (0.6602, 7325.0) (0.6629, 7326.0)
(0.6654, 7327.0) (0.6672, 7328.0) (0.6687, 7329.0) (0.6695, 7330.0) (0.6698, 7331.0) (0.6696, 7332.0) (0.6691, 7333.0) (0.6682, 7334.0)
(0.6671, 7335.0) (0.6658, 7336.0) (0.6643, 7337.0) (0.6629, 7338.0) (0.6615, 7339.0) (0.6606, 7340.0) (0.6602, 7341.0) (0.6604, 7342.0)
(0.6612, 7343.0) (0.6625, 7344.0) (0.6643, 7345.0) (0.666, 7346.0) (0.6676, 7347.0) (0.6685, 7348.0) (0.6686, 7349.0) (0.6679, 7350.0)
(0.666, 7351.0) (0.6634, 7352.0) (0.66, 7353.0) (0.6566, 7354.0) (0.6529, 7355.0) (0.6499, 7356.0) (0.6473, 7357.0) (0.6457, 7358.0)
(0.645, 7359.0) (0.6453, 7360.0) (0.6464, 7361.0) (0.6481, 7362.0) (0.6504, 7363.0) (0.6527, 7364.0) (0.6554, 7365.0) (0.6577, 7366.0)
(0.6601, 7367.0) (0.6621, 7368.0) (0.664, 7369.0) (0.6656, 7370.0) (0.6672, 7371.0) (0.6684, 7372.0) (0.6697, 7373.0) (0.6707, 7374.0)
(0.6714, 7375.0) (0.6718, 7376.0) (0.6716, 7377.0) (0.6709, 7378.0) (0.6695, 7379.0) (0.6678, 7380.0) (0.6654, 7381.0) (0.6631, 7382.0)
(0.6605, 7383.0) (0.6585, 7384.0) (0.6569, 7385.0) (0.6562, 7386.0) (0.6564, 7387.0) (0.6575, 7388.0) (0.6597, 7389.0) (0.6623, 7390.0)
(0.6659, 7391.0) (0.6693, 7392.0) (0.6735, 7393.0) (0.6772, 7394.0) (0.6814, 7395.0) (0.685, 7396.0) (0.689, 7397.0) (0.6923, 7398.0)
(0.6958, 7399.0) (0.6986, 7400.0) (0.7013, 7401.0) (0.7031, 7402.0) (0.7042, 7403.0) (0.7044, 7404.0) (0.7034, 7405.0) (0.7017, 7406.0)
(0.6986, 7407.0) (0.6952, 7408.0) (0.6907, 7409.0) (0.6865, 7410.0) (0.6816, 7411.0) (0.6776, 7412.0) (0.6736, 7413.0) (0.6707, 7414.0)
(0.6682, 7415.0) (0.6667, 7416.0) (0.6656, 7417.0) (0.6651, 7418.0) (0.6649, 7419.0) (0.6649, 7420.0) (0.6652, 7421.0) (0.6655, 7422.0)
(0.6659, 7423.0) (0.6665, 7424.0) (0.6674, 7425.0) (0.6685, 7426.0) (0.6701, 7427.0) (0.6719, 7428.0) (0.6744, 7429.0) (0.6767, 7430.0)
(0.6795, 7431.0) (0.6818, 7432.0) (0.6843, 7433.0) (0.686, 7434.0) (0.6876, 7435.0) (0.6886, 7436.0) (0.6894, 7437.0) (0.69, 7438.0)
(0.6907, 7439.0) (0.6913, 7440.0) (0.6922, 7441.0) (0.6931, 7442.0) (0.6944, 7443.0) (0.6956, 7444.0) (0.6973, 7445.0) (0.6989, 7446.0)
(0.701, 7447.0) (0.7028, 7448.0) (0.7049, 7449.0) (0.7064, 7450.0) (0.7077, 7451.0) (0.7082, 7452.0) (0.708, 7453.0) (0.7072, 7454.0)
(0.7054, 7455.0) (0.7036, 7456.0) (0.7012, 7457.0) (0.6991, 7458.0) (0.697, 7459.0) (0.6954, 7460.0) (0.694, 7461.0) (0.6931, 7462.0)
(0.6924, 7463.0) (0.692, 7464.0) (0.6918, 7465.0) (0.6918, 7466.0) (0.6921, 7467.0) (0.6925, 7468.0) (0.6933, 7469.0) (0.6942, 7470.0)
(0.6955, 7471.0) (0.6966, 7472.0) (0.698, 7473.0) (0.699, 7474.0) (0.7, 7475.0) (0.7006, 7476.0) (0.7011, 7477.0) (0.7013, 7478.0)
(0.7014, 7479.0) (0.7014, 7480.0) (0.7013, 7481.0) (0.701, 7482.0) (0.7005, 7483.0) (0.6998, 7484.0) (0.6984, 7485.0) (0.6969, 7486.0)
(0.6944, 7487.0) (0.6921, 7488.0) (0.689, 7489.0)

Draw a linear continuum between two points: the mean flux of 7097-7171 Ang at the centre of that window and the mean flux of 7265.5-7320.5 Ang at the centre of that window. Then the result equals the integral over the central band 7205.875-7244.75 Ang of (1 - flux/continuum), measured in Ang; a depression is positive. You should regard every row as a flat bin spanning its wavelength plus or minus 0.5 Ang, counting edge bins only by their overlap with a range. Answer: 0.9 Ang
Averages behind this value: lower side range 0.617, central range 0.611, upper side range 0.632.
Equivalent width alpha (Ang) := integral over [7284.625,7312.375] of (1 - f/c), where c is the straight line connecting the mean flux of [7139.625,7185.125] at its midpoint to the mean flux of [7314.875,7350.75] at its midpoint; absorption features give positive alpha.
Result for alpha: 1.2 Ang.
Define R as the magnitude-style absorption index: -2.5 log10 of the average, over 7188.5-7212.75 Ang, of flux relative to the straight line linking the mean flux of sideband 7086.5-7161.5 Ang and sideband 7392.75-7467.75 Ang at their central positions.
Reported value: 0.08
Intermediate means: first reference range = 0.619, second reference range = 0.688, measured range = 0.594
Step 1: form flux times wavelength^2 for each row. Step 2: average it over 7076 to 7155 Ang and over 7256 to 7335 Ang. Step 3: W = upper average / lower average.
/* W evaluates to 1.1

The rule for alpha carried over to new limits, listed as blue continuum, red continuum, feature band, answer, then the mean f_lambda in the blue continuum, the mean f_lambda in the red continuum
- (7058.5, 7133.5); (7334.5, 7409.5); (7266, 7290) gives 0.9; 0.626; 0.669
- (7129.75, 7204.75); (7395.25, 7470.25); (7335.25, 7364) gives 0.2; 0.609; 0.689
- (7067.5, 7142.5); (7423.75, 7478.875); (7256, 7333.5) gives 2.8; 0.622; 0.693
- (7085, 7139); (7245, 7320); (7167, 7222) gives 1.9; 0.618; 0.633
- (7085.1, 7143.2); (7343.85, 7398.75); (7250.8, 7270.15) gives 0.3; 0.618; 0.664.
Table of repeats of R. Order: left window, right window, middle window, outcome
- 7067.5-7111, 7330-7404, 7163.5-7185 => 0.042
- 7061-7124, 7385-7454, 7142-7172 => 0.028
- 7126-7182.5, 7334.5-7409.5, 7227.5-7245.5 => 0.038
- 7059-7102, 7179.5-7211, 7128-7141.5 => 0.017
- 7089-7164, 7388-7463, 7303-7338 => 0.017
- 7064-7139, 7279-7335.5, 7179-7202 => 0.078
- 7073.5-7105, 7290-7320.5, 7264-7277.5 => -0.003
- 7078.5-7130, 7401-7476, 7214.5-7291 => 0.048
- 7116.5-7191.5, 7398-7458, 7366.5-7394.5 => 0.015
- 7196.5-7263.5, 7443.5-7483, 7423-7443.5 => 0.010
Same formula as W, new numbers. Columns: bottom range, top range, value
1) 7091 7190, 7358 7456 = 1.18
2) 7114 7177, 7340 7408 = 1.16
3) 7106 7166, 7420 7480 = 1.23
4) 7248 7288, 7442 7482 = 1.16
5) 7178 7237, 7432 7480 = 1.24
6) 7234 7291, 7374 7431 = 1.11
